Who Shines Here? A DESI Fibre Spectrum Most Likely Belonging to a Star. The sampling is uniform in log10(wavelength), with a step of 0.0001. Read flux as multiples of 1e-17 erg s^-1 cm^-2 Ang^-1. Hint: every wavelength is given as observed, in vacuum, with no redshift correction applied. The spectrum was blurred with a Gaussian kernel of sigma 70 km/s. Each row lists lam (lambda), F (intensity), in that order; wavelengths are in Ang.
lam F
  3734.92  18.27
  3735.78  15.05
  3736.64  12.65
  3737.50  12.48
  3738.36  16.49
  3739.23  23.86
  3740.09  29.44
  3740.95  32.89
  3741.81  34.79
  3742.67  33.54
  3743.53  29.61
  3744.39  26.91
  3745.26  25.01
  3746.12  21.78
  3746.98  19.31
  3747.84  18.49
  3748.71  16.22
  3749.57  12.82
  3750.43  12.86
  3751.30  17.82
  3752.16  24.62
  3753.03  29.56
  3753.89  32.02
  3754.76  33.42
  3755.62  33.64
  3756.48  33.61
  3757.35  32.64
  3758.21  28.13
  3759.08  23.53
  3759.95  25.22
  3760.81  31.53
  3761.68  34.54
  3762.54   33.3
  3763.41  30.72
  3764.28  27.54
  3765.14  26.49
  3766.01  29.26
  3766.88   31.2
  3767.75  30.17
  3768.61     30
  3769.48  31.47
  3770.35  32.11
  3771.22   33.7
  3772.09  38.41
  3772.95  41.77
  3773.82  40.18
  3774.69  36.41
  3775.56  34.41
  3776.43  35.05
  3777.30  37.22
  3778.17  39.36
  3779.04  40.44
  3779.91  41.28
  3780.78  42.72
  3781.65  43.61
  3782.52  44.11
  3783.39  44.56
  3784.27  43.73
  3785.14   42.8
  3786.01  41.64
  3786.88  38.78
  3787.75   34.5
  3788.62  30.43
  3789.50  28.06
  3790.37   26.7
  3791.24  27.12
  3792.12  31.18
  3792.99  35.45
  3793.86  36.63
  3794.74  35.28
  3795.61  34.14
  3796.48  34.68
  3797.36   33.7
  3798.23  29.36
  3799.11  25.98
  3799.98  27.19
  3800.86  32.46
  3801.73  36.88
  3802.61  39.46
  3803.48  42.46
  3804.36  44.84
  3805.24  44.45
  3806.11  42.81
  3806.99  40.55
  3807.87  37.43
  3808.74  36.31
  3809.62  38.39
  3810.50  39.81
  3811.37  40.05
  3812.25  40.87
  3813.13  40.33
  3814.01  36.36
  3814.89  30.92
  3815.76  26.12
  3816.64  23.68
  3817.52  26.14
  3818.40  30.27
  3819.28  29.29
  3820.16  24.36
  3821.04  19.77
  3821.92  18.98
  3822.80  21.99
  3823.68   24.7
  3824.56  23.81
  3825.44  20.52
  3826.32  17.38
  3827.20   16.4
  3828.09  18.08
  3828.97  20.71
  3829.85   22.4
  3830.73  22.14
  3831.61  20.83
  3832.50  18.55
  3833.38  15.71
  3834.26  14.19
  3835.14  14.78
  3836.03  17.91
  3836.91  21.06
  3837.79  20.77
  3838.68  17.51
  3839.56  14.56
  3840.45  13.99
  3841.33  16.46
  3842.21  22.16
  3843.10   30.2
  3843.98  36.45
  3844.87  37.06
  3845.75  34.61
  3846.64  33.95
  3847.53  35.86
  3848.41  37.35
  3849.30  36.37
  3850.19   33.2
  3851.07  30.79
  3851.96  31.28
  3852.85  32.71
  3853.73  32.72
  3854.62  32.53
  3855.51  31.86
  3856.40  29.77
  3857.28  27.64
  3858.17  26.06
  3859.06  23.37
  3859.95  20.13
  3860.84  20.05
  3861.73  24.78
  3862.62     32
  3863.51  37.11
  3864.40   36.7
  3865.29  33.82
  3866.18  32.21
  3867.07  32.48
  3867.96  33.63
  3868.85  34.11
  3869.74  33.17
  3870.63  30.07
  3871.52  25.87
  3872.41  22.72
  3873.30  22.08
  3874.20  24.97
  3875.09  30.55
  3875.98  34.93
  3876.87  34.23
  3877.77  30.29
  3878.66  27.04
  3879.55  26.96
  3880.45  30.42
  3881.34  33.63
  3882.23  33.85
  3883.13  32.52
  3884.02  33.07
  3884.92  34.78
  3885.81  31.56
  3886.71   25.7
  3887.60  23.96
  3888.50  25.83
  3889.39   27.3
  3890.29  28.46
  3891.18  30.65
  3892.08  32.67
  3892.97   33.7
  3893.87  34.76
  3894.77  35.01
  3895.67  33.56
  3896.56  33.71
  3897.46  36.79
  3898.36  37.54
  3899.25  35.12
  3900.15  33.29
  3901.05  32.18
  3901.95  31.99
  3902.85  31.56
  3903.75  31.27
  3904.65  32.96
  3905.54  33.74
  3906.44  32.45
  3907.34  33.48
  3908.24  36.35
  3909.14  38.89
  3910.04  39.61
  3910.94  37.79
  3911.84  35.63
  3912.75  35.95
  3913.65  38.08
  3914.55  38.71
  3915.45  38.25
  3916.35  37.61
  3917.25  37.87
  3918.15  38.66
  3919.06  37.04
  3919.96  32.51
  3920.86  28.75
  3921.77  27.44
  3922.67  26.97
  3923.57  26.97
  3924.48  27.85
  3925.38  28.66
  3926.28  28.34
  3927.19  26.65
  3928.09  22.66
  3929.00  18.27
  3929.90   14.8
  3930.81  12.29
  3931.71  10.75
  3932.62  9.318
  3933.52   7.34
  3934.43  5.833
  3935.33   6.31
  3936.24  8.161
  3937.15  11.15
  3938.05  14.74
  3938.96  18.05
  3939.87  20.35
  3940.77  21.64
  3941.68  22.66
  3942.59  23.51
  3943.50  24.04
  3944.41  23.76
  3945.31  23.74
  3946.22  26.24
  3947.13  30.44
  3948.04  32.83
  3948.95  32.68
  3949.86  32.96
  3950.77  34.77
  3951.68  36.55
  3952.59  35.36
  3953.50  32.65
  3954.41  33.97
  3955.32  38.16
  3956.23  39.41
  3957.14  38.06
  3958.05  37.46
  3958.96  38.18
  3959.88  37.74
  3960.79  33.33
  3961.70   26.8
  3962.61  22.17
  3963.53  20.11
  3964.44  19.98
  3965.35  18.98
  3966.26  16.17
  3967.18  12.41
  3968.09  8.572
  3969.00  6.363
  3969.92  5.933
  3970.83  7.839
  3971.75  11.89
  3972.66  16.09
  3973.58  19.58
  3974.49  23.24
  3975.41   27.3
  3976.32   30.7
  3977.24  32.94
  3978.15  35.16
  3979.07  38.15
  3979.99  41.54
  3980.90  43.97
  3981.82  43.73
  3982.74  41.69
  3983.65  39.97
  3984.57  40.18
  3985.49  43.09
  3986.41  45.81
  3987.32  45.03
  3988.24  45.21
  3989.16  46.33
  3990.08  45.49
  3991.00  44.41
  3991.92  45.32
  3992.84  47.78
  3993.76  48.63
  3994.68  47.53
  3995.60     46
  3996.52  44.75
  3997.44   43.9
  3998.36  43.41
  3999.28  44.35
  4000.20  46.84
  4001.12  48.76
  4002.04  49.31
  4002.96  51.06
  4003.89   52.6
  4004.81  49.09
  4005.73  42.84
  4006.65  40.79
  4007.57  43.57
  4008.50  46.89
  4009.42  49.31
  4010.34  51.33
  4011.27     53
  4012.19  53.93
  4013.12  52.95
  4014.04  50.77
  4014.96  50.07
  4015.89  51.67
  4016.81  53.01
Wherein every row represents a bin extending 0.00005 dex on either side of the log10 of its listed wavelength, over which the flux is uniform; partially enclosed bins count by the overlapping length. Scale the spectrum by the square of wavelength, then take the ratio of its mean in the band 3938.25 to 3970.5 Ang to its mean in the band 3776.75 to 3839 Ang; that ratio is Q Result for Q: 0.9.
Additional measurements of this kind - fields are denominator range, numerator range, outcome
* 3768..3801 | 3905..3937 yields 0.82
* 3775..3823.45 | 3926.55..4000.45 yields 0.91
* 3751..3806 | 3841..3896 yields 0.93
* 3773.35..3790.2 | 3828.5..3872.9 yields 0.73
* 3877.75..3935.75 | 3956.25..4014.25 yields 1.31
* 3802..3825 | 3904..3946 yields 0.83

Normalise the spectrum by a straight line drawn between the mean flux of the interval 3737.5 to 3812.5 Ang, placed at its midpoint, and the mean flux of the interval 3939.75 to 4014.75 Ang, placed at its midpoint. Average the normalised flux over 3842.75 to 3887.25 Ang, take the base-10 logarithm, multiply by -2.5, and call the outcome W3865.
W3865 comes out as 0.10 mag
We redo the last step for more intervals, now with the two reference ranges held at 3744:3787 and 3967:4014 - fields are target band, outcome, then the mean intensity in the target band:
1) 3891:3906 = 0.08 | 33.6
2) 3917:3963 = 0.40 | 26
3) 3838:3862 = 0.22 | 28.2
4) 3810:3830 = 0.25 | 26.7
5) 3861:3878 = 0.15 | 30.6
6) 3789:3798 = 0.02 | 32.2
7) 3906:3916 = -0.01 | 36.8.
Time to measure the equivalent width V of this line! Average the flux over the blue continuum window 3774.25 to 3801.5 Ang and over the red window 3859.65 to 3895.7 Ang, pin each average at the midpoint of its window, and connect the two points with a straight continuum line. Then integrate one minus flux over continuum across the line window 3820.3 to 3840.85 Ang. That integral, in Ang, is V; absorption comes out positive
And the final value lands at 8.7 Ang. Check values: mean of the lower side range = 35.8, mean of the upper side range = 30.3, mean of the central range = 19.1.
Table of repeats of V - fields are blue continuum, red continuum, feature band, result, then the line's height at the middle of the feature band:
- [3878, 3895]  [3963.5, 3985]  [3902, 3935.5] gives 0.3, 28.6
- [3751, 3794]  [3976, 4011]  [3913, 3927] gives 2.8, 41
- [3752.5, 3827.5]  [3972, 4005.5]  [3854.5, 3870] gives 2.7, 36.2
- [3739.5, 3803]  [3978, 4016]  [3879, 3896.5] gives 3.7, 39.3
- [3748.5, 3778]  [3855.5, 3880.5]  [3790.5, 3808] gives -3.2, 29.9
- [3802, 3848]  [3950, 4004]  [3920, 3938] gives 7.7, 32.6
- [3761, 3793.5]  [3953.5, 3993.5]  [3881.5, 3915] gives -0.3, 33.1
